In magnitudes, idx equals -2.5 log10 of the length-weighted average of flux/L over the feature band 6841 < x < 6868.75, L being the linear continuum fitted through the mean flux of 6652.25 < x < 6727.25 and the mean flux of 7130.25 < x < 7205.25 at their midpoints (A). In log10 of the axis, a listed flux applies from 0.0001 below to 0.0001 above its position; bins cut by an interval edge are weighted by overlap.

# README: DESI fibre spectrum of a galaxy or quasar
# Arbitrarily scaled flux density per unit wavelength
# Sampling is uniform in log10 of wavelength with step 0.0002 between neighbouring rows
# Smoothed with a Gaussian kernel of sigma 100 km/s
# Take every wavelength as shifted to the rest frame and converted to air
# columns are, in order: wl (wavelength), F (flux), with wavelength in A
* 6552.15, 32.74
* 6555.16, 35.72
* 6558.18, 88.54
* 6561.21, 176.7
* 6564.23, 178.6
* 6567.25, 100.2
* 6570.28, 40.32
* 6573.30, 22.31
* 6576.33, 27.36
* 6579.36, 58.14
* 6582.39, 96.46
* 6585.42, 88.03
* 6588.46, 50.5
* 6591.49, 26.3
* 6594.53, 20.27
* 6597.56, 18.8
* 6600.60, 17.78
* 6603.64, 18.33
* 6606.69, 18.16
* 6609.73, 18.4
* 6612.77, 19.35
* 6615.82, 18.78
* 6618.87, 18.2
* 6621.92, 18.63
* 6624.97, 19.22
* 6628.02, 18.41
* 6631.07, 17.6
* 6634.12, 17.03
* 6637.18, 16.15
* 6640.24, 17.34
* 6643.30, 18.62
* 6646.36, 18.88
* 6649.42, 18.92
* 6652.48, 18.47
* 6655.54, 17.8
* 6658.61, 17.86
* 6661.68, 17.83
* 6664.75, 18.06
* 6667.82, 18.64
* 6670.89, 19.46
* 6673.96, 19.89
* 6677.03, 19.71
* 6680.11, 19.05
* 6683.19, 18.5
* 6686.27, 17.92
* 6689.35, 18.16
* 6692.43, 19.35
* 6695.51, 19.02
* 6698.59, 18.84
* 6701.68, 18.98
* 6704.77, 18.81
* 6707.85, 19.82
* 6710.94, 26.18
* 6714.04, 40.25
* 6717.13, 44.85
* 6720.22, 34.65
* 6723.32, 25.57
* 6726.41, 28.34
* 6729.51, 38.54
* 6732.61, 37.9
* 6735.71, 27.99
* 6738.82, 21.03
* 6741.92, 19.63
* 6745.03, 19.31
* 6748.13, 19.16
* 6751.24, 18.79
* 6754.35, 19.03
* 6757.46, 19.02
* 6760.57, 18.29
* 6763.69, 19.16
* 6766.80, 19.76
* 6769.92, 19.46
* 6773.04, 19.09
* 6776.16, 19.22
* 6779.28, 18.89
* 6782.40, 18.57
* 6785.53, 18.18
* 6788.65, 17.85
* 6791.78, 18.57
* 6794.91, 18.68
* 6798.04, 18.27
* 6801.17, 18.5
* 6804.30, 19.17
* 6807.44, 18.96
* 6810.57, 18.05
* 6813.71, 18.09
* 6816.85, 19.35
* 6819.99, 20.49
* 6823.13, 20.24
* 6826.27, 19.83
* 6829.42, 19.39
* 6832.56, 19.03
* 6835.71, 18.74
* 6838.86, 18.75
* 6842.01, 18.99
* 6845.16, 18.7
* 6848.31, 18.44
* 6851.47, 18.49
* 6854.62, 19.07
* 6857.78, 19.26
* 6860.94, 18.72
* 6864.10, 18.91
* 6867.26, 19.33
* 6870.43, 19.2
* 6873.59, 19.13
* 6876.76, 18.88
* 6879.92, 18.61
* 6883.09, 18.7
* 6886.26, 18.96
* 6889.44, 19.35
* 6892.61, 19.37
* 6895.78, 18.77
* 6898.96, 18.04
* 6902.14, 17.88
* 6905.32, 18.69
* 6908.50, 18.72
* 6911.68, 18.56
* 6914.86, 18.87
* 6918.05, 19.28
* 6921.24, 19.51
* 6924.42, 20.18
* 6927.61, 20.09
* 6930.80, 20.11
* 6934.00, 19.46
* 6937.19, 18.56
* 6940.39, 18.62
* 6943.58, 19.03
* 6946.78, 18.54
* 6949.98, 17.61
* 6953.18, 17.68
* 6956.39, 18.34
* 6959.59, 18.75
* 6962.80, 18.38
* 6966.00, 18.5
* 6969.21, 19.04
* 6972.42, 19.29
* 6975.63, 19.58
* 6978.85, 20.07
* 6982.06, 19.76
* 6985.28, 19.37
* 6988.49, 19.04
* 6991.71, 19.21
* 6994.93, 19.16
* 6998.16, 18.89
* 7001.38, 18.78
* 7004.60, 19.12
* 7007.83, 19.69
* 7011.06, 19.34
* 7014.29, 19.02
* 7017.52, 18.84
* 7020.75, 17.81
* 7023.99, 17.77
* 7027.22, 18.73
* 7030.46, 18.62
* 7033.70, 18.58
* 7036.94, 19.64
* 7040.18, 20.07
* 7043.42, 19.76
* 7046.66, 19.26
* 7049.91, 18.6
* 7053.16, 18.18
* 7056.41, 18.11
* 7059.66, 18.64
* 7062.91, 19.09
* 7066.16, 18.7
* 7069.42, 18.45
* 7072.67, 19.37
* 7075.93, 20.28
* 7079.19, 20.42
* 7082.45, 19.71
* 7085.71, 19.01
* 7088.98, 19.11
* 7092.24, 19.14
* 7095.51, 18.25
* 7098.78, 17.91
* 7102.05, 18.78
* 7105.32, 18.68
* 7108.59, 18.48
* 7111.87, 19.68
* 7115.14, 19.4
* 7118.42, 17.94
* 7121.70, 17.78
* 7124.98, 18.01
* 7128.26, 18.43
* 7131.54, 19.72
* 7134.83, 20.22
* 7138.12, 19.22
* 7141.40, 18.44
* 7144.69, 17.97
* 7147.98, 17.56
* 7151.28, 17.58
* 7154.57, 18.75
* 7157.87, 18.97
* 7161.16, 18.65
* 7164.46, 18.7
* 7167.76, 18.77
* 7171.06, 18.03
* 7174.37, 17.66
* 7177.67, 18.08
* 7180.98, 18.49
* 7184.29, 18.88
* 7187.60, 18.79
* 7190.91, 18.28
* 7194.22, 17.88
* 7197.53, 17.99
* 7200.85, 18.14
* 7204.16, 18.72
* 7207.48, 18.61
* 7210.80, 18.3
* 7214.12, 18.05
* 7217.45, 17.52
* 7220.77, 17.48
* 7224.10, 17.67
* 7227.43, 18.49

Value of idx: 0.11 mag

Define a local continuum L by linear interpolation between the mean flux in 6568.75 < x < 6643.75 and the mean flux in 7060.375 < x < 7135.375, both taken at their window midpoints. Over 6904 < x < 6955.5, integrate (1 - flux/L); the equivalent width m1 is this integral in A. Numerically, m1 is 7.8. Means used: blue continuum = 28.9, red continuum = 19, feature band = 19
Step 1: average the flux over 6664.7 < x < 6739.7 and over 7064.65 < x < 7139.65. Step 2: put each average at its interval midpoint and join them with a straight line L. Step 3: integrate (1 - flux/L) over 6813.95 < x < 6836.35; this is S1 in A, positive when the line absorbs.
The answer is 3.25 A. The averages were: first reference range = 24.6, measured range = 19.5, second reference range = 19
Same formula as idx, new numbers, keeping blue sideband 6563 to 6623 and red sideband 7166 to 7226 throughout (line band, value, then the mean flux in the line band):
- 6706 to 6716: 0.30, 29.1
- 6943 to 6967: 0.47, 18.3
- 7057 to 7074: 0.25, 18.8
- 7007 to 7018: 0.32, 19.2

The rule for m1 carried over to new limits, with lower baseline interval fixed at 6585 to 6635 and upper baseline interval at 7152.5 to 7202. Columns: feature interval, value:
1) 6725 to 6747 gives -4.78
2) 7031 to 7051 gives 0.36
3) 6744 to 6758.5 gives 2.12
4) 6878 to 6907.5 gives 3.24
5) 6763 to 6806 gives 6.28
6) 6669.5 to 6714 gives 5.08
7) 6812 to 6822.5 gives 1.13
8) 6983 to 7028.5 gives 2.40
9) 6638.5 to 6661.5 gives 4.98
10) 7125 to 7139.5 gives -0.33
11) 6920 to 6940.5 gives 1.10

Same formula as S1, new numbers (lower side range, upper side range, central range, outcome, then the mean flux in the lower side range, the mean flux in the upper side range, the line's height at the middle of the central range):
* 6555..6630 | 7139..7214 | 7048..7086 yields 7.8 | 48.5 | 18.3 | 24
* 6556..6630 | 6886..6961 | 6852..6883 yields 6.4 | 48.7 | 18.9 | 23.9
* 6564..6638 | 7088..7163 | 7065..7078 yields 0.8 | 36.2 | 18.6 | 20.4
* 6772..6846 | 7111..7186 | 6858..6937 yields -1.0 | 18.9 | 18.5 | 18.8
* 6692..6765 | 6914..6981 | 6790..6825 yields 5.8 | 24.8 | 19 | 22.7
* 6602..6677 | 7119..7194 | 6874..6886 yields -0.2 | 18.4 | 18.5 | 18.4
